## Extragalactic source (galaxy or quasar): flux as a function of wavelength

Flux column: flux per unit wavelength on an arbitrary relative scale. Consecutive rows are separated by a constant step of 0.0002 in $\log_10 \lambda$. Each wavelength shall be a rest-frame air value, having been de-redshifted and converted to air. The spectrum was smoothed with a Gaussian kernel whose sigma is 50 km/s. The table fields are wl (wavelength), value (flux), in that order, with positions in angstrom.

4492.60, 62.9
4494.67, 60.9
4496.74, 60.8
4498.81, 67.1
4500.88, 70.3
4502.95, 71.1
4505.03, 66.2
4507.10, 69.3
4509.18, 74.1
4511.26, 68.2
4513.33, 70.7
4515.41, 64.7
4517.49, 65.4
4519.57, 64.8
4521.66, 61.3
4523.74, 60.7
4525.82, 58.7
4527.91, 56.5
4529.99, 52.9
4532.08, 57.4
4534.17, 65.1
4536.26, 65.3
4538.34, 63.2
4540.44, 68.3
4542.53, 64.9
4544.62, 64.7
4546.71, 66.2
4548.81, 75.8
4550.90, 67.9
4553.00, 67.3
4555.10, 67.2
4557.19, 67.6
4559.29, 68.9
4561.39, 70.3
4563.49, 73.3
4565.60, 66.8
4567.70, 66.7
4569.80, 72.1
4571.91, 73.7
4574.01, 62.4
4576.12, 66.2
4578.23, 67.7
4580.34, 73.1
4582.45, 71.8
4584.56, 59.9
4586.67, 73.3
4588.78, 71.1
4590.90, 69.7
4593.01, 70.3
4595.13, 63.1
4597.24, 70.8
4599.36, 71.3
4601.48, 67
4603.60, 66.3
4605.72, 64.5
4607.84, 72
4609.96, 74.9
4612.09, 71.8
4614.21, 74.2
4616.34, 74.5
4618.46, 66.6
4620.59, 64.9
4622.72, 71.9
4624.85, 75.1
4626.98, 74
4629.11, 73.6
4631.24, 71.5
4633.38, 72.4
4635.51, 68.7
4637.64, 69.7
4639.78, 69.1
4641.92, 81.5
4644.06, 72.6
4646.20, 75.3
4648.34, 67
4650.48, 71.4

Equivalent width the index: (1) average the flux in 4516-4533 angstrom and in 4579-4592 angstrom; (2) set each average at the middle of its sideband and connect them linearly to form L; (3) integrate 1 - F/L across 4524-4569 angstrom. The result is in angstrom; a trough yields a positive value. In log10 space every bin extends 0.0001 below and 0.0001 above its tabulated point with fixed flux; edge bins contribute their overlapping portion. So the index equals -1.4 angstrom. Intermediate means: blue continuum 59.8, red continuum 69.8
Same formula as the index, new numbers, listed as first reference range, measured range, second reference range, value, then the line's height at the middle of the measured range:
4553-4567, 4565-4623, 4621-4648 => 1.1 angstrom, 70.5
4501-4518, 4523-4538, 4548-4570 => 2.0 angstrom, 69.1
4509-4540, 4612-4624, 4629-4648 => 0.0 angstrom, 70.7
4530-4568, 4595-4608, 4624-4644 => 0.5 angstrom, 70.5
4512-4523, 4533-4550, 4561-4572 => 0.3 angstrom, 67.7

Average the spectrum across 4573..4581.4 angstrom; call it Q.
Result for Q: 67.3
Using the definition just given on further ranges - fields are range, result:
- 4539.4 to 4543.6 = 66.6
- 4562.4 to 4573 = 70.5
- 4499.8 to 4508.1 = 69.3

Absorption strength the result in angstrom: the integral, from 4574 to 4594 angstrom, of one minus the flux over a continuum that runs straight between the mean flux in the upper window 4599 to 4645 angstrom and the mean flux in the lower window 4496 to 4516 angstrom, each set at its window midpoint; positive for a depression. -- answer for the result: 0.4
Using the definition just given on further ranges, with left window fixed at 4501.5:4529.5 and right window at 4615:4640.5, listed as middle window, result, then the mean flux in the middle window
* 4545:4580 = -0.5 angstrom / 68.8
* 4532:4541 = 0.3 angstrom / 64.3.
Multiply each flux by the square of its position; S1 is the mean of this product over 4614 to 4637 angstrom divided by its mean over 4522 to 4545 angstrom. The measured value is 1.2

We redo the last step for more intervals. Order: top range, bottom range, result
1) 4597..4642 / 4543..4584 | 1.06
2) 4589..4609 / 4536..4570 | 1.03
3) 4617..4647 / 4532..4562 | 1.12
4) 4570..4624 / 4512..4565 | 1.09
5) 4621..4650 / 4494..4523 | 1.14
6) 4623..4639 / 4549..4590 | 1.07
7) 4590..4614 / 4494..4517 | 1.07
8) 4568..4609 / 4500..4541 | 1.10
